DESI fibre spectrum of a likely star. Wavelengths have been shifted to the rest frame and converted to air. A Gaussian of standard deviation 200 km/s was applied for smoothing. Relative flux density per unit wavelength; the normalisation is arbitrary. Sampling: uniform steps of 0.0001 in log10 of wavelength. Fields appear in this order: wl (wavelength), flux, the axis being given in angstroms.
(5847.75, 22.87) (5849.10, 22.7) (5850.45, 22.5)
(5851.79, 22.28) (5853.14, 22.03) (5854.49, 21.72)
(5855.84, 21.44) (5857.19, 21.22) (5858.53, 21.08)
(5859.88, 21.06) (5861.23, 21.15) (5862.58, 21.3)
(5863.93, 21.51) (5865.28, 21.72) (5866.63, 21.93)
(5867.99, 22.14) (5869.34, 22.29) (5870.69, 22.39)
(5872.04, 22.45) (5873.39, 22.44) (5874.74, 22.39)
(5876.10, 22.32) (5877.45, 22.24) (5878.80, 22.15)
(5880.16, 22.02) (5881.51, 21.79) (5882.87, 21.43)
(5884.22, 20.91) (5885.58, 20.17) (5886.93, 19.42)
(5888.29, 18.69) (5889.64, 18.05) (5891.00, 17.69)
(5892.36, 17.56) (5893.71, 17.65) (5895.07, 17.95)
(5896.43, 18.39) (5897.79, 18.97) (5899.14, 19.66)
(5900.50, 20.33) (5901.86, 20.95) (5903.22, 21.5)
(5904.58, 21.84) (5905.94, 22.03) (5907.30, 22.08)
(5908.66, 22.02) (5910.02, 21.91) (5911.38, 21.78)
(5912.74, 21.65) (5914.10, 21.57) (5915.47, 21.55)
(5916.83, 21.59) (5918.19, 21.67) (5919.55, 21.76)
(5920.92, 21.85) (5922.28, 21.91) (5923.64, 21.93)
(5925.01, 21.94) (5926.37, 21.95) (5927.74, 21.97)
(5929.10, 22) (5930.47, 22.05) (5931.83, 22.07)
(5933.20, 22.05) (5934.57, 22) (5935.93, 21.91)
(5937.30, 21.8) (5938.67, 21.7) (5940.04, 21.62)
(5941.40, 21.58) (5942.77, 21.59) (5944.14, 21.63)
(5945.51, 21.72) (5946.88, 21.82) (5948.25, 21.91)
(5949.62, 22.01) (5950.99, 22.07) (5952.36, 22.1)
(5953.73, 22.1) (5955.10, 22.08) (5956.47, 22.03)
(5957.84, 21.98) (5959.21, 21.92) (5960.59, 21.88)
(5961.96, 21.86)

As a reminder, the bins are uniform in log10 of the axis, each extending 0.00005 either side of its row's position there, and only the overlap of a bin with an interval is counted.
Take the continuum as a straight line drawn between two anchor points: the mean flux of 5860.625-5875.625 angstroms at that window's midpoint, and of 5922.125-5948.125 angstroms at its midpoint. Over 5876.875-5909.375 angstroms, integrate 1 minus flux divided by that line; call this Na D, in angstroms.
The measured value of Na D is 2.5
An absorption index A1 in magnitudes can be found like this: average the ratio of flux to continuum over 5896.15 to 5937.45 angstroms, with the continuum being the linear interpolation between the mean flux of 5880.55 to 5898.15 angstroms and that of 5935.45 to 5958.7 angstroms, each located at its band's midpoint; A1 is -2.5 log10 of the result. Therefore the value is -0.06 mag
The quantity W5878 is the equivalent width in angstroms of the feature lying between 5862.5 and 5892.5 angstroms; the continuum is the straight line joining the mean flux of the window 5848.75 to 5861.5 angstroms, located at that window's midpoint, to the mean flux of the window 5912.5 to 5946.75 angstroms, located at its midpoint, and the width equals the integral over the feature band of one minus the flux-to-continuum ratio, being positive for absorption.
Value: 0.82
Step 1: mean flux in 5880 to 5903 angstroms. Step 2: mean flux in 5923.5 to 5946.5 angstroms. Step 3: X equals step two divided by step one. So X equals 1.12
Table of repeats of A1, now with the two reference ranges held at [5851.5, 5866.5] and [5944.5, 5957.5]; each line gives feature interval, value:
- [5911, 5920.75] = 0.01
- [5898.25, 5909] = 0.02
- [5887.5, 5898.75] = 0.19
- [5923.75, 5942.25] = 0.00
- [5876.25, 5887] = 0.01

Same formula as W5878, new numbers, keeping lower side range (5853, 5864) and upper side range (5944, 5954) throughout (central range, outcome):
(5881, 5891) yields 0.8 angstroms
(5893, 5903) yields 1.1 angstroms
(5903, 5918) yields -0.1 angstroms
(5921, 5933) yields -0.1 angstroms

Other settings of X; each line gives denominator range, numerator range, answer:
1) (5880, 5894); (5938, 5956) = 1.12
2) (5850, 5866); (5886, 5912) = 0.92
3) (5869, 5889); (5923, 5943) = 1.02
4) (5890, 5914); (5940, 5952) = 1.08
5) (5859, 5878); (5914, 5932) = 1.00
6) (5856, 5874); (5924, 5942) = 1.01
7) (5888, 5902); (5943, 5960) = 1.18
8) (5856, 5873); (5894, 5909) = 0.94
